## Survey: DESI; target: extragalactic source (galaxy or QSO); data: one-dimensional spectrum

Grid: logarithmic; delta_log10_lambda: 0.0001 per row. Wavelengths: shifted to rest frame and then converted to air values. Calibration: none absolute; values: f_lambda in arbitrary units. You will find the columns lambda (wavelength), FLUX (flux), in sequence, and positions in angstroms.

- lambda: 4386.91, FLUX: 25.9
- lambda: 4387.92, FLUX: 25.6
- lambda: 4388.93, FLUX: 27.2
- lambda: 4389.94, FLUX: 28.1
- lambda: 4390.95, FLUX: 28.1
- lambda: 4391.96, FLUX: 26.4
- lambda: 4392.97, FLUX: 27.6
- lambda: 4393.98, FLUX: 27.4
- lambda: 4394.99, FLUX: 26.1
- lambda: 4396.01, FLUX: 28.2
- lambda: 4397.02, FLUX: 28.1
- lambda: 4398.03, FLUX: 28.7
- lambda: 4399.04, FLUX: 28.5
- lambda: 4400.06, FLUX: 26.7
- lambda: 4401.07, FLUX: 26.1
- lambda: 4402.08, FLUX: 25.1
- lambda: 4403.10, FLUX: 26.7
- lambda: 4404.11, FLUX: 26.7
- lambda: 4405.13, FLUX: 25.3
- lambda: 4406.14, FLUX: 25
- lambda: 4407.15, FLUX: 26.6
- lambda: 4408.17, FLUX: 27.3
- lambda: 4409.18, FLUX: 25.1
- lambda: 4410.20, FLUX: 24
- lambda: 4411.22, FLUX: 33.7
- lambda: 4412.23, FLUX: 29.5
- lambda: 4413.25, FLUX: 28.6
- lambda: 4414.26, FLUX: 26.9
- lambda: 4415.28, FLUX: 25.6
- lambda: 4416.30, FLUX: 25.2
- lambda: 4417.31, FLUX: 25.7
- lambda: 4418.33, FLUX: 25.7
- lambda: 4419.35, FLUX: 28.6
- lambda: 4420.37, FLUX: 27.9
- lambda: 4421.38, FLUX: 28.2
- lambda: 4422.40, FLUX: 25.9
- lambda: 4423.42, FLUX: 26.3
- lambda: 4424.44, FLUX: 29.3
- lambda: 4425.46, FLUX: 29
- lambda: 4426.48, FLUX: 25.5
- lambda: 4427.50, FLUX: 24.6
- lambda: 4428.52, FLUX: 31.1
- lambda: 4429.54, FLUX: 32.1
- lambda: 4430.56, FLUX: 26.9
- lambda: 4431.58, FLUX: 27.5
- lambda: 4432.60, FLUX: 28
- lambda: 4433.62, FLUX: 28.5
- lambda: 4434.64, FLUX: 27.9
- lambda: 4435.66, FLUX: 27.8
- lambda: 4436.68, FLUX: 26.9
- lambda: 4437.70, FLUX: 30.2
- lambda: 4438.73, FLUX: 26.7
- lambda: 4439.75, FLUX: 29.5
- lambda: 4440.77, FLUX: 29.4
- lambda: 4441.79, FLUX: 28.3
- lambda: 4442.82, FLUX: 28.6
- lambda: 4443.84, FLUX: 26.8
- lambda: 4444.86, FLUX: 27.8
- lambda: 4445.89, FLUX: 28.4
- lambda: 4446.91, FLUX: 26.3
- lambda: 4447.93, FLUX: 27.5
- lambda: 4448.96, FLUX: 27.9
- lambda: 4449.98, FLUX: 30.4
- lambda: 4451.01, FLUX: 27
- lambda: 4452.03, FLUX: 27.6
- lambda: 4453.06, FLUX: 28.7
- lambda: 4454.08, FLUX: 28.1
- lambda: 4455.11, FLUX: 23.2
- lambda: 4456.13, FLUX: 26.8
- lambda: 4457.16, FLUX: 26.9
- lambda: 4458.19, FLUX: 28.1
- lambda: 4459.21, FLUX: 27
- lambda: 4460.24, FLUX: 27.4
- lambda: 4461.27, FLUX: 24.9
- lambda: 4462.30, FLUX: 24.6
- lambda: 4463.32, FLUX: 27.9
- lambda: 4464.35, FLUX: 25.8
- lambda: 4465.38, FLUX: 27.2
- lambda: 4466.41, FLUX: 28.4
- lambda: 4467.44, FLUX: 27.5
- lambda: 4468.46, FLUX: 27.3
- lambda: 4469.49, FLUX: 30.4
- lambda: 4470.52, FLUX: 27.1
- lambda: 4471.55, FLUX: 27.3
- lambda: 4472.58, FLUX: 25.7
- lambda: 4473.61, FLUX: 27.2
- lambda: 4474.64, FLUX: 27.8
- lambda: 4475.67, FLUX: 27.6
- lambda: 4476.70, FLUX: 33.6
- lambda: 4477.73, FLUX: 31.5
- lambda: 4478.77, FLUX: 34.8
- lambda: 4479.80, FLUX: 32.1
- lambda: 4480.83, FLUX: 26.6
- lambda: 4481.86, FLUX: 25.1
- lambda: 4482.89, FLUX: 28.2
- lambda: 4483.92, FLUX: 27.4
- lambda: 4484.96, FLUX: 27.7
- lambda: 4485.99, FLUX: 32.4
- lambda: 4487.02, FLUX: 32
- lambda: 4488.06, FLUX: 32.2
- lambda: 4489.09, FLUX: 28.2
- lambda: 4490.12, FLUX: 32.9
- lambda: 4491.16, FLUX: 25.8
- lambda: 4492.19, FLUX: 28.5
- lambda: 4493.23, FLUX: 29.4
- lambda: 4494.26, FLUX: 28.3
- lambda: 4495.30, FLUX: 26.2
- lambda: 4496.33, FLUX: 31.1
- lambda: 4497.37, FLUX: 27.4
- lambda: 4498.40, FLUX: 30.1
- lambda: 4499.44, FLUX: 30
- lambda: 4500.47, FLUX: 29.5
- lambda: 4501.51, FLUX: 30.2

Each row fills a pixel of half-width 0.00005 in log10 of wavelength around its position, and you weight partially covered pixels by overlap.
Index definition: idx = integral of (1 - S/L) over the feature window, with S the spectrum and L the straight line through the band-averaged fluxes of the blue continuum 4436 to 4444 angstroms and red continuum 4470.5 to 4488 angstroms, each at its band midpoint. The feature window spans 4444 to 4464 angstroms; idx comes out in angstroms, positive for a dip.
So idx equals 1.0 angstroms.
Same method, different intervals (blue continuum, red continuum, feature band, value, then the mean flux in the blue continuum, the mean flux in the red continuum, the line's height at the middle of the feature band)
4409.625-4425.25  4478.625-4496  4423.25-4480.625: 0.6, 27.4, 29.2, 28.3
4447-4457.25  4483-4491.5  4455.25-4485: 0.8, 27.4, 29.8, 28.6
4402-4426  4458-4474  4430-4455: -0.8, 27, 27.1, 27.1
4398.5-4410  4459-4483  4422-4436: -0.5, 26.2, 28.1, 26.9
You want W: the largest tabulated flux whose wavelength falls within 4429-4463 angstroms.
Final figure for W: 32.1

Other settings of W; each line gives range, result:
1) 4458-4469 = 28.4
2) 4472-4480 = 34.8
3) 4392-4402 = 28.7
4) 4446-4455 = 30.4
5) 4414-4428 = 29.3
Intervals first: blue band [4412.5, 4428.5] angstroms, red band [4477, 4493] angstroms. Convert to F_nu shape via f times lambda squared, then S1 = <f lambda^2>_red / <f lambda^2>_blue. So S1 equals 1.1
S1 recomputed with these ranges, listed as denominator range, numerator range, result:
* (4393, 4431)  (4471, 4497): 1.11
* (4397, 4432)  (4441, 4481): 1.05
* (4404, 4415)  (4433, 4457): 1.04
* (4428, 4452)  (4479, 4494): 1.06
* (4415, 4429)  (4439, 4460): 1.04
